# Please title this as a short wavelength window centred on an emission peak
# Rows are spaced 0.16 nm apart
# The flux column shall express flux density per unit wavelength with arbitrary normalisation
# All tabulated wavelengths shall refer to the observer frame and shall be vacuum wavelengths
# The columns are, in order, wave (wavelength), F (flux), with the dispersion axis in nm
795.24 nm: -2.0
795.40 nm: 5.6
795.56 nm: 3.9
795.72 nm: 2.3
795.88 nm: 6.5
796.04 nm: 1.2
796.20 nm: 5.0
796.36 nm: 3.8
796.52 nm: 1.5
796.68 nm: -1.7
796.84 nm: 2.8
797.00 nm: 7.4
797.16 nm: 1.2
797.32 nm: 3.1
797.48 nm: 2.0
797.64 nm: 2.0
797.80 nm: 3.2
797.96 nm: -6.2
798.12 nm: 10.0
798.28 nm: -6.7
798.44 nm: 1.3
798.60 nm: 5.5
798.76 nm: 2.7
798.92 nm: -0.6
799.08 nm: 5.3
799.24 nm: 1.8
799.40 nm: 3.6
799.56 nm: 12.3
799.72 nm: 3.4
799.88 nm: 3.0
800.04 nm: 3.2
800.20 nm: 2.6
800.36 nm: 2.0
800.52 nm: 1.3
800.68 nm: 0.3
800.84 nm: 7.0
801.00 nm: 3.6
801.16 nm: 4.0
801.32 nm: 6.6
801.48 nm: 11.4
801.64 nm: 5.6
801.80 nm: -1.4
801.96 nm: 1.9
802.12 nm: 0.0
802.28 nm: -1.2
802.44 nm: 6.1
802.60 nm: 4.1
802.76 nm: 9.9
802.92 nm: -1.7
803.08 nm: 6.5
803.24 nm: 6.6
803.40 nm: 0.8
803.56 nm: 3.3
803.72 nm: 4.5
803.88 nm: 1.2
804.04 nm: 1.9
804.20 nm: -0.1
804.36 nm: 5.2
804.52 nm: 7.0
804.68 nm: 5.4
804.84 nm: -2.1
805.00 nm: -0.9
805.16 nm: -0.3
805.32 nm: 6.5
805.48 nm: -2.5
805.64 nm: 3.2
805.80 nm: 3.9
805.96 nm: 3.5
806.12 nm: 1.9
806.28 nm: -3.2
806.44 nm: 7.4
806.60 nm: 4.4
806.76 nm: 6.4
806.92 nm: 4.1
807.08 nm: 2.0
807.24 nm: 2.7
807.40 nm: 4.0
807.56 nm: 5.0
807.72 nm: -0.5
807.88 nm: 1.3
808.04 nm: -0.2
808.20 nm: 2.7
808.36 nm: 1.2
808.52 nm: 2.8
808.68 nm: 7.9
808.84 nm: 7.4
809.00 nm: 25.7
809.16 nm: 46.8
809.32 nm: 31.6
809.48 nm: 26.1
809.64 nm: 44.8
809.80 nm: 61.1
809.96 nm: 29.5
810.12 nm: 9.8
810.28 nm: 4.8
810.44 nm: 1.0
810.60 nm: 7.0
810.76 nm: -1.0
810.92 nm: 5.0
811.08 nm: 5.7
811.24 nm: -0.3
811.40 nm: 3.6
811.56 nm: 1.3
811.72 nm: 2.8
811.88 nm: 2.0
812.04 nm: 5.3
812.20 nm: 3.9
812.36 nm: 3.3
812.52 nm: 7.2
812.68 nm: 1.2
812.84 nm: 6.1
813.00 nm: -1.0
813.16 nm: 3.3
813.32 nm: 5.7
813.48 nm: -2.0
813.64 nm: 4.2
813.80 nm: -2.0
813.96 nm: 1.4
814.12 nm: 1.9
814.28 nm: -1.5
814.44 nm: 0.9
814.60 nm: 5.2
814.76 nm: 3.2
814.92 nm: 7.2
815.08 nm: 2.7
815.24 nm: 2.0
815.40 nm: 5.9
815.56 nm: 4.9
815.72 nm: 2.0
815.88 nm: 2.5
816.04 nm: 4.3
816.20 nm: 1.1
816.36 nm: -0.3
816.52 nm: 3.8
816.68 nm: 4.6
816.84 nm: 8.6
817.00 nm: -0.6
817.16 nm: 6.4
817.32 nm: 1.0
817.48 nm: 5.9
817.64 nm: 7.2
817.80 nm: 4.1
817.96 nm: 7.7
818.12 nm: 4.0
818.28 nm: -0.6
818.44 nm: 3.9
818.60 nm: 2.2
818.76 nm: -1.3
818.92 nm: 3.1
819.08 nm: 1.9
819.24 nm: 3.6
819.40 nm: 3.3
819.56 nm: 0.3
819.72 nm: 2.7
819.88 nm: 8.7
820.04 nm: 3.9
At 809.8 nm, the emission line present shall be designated [O II]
